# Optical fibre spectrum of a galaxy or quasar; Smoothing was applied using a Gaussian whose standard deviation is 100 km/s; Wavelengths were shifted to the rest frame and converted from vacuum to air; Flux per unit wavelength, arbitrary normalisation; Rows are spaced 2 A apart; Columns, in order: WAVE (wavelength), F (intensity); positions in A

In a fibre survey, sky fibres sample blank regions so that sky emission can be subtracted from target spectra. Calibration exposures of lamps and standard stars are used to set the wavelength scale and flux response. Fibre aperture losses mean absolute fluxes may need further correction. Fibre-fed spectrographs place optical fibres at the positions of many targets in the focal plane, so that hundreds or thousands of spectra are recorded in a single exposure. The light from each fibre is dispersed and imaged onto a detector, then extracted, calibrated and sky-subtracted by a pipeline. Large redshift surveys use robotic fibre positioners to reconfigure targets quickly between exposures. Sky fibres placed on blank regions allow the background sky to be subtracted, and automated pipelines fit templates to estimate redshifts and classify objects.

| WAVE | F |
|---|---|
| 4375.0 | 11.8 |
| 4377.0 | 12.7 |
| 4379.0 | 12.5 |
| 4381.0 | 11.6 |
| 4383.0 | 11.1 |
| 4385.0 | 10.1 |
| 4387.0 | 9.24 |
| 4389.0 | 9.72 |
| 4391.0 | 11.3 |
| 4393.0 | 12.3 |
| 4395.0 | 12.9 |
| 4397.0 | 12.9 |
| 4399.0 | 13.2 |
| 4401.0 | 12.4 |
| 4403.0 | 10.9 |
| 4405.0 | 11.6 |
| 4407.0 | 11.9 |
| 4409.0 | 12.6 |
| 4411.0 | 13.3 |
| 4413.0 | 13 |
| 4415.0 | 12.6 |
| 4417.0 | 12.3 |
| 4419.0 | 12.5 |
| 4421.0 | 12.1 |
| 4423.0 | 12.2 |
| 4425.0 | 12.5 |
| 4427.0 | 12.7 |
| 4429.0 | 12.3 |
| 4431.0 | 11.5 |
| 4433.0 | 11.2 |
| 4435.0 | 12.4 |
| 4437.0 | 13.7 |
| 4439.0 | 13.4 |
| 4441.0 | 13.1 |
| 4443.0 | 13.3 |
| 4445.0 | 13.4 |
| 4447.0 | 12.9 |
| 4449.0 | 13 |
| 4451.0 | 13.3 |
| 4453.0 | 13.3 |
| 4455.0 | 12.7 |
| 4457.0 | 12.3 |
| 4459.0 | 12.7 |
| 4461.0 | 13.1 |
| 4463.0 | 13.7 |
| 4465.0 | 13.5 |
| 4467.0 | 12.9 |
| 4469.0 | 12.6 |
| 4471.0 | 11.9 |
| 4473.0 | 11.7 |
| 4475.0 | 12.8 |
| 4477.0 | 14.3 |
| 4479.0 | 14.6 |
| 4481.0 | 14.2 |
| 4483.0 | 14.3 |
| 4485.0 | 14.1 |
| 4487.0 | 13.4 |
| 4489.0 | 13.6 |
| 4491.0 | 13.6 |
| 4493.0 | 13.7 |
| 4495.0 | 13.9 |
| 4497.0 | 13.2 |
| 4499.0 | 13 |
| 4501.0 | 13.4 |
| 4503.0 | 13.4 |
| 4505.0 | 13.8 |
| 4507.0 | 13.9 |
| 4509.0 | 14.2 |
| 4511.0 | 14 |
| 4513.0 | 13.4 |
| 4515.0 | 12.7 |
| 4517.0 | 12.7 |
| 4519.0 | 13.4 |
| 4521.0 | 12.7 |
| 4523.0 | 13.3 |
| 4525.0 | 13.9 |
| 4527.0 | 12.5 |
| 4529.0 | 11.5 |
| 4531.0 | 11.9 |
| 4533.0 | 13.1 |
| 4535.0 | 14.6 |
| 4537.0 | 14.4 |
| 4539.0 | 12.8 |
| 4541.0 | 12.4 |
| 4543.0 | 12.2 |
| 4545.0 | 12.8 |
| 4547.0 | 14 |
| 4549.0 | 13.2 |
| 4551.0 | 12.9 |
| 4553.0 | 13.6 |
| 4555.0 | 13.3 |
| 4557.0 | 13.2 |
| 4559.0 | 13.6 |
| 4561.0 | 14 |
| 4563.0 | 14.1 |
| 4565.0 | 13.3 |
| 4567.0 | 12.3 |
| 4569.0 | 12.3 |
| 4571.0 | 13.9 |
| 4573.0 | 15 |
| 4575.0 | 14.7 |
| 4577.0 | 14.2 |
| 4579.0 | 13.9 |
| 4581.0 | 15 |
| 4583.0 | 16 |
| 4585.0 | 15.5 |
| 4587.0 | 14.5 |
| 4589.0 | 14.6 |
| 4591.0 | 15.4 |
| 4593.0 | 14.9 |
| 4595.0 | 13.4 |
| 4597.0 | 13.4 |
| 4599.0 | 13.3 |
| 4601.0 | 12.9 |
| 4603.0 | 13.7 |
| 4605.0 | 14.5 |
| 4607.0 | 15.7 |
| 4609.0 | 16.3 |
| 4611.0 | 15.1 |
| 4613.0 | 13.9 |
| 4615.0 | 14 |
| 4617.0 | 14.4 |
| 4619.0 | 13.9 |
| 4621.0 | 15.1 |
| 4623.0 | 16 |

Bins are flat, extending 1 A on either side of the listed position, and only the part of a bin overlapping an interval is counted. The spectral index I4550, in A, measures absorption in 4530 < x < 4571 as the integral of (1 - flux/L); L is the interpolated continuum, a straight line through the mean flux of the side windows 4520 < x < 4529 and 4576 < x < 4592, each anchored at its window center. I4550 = 1.65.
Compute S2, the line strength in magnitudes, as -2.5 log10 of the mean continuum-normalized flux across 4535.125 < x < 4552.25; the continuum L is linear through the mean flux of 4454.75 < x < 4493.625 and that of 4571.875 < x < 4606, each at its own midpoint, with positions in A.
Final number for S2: 0.06 mag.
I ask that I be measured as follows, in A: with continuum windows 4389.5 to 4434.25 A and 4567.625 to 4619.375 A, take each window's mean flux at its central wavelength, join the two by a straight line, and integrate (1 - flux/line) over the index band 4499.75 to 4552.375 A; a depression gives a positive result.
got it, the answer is 1.53 A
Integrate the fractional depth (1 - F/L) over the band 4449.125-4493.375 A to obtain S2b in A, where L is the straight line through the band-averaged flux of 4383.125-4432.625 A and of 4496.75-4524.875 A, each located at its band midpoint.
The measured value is -1.5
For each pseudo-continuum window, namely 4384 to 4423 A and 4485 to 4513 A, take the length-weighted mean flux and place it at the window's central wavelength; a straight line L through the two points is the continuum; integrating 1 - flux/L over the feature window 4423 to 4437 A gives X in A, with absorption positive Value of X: 0.2 A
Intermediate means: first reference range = 11.9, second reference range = 13.6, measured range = 12.2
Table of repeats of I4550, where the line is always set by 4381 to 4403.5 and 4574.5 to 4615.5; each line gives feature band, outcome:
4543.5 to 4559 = 0.67 A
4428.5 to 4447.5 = -0.87 A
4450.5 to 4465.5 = -0.71 A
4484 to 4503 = -0.79 A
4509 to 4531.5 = 0.68 A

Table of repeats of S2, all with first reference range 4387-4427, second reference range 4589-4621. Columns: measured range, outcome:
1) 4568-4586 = -0.03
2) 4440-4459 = -0.03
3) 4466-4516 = -0.03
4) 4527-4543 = 0.06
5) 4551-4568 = 0.04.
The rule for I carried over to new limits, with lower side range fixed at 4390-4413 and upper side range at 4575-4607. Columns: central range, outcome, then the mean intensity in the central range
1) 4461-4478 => 0.2 A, 12.9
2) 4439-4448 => -0.3 A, 13.2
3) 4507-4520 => 0.1 A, 13.4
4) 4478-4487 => -0.7 A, 14.2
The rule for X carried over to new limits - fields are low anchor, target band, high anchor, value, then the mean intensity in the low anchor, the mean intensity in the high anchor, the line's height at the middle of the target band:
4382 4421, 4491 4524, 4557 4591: -0.3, 11.9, 14.2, 13.3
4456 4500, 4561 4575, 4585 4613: 0.6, 13.3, 14.5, 14.2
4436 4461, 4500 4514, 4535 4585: -0.3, 13.1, 13.7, 13.4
